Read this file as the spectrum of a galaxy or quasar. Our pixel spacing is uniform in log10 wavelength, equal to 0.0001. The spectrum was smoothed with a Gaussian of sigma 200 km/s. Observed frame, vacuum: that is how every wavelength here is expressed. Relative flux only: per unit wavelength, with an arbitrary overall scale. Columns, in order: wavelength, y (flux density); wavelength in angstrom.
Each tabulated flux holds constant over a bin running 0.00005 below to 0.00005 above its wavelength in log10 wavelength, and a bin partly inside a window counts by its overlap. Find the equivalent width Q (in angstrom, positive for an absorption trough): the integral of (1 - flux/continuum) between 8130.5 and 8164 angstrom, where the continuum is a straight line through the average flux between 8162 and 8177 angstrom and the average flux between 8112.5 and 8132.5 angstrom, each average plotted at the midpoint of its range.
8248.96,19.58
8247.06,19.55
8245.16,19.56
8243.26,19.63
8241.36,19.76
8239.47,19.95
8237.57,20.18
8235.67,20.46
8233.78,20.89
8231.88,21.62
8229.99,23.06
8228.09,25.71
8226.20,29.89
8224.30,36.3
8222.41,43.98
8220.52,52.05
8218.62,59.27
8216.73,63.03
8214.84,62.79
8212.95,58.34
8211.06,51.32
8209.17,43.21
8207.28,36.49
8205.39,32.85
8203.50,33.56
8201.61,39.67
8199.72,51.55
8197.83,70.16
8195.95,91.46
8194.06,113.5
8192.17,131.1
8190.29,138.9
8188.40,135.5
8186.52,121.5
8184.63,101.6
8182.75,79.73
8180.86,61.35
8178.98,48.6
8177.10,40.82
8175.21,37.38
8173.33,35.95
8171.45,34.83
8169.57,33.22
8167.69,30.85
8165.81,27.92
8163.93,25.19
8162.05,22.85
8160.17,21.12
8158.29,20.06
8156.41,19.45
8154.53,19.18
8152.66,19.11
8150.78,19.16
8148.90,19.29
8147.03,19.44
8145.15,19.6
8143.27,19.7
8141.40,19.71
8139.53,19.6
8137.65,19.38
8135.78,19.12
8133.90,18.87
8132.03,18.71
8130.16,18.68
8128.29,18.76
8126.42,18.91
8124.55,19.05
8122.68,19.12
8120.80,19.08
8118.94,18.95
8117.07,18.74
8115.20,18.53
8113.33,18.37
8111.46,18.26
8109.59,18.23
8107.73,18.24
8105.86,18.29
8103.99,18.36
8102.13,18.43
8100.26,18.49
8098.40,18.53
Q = 7.6 angstrom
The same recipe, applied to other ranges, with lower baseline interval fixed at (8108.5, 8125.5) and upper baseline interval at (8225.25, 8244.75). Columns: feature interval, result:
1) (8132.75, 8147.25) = 0.0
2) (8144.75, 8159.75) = 0.2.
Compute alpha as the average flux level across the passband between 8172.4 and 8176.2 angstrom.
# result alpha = 36.7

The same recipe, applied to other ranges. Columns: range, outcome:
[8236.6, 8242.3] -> 20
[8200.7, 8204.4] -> 36.6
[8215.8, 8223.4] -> 54.5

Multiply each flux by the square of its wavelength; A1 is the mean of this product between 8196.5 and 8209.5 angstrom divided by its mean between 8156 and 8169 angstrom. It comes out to 1.88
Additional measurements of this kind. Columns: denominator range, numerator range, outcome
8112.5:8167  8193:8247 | 2.14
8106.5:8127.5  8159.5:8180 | 1.78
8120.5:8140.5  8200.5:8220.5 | 2.59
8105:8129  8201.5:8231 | 2.38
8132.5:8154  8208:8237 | 2.13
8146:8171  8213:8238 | 1.67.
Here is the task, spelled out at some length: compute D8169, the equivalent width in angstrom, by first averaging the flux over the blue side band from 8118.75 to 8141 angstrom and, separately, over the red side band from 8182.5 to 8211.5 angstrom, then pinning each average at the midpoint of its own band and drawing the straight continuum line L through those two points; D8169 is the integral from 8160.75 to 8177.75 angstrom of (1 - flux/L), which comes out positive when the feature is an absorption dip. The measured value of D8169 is 7.2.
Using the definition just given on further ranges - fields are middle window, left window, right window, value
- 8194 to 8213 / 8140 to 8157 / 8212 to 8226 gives -4.09 angstrom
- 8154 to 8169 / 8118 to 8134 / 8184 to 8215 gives 7.51 angstrom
